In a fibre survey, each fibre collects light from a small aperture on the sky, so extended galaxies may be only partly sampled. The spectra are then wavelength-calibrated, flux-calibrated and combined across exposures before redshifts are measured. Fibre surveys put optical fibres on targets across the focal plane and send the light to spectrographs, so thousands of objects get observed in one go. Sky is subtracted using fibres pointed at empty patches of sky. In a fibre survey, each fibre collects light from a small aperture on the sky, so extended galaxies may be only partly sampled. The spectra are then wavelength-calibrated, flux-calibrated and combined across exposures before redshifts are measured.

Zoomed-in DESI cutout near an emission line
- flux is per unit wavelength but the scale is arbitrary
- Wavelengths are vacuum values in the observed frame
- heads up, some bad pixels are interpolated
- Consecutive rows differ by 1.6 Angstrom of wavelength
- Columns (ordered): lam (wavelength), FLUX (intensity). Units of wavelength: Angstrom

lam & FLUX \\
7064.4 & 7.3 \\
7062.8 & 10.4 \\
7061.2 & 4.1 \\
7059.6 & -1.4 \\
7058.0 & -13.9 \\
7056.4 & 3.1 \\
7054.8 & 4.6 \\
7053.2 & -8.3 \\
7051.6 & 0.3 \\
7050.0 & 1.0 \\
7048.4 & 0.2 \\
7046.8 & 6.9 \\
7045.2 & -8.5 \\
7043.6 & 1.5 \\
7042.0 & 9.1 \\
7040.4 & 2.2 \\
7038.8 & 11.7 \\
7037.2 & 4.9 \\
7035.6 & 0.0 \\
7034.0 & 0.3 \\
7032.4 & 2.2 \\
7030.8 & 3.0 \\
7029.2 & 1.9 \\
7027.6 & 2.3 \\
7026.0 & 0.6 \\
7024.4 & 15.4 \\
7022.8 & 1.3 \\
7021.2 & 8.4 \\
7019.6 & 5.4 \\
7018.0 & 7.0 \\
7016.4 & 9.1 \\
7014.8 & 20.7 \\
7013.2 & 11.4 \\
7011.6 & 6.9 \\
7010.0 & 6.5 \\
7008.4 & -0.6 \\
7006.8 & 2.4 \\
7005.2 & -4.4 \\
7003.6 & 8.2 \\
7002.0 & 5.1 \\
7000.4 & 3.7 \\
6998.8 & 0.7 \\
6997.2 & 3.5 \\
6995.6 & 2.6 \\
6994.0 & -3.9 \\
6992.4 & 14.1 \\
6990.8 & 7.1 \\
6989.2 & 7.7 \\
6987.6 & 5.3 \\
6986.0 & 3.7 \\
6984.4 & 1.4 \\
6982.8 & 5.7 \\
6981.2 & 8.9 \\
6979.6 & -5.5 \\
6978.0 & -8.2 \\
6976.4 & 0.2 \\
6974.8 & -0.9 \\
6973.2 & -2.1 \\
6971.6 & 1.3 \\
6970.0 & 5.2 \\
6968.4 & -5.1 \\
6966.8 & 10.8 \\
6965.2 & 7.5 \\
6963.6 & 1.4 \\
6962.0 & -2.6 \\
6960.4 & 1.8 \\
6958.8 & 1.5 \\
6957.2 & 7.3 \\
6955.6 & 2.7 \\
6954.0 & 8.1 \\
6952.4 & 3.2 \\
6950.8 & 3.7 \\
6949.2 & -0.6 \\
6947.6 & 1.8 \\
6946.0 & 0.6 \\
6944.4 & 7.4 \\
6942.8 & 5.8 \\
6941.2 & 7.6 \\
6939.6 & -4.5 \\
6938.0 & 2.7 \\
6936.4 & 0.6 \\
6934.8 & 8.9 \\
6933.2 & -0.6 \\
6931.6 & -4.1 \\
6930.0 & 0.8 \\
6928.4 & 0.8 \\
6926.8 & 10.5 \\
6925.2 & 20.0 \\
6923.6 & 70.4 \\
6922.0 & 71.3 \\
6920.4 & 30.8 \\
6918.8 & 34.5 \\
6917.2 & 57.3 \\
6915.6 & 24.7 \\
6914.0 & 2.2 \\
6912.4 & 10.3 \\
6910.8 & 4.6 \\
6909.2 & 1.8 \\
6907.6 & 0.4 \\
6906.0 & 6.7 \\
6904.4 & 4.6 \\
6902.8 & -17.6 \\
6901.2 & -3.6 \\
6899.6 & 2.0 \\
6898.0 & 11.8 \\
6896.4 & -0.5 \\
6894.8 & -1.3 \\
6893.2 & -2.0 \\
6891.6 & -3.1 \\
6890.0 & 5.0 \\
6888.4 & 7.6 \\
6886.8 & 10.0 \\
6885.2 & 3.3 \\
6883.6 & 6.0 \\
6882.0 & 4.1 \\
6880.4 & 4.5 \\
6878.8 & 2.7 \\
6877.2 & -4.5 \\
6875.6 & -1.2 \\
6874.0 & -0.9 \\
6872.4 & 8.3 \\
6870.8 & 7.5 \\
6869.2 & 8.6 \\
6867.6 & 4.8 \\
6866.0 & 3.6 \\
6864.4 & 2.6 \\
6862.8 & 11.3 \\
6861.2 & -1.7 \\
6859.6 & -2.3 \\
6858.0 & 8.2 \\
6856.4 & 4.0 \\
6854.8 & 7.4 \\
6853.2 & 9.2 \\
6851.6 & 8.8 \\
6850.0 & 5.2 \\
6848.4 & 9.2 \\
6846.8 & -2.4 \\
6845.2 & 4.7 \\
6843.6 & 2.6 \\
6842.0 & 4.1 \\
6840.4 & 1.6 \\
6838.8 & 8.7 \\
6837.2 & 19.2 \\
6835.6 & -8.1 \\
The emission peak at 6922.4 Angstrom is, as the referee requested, [O II]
